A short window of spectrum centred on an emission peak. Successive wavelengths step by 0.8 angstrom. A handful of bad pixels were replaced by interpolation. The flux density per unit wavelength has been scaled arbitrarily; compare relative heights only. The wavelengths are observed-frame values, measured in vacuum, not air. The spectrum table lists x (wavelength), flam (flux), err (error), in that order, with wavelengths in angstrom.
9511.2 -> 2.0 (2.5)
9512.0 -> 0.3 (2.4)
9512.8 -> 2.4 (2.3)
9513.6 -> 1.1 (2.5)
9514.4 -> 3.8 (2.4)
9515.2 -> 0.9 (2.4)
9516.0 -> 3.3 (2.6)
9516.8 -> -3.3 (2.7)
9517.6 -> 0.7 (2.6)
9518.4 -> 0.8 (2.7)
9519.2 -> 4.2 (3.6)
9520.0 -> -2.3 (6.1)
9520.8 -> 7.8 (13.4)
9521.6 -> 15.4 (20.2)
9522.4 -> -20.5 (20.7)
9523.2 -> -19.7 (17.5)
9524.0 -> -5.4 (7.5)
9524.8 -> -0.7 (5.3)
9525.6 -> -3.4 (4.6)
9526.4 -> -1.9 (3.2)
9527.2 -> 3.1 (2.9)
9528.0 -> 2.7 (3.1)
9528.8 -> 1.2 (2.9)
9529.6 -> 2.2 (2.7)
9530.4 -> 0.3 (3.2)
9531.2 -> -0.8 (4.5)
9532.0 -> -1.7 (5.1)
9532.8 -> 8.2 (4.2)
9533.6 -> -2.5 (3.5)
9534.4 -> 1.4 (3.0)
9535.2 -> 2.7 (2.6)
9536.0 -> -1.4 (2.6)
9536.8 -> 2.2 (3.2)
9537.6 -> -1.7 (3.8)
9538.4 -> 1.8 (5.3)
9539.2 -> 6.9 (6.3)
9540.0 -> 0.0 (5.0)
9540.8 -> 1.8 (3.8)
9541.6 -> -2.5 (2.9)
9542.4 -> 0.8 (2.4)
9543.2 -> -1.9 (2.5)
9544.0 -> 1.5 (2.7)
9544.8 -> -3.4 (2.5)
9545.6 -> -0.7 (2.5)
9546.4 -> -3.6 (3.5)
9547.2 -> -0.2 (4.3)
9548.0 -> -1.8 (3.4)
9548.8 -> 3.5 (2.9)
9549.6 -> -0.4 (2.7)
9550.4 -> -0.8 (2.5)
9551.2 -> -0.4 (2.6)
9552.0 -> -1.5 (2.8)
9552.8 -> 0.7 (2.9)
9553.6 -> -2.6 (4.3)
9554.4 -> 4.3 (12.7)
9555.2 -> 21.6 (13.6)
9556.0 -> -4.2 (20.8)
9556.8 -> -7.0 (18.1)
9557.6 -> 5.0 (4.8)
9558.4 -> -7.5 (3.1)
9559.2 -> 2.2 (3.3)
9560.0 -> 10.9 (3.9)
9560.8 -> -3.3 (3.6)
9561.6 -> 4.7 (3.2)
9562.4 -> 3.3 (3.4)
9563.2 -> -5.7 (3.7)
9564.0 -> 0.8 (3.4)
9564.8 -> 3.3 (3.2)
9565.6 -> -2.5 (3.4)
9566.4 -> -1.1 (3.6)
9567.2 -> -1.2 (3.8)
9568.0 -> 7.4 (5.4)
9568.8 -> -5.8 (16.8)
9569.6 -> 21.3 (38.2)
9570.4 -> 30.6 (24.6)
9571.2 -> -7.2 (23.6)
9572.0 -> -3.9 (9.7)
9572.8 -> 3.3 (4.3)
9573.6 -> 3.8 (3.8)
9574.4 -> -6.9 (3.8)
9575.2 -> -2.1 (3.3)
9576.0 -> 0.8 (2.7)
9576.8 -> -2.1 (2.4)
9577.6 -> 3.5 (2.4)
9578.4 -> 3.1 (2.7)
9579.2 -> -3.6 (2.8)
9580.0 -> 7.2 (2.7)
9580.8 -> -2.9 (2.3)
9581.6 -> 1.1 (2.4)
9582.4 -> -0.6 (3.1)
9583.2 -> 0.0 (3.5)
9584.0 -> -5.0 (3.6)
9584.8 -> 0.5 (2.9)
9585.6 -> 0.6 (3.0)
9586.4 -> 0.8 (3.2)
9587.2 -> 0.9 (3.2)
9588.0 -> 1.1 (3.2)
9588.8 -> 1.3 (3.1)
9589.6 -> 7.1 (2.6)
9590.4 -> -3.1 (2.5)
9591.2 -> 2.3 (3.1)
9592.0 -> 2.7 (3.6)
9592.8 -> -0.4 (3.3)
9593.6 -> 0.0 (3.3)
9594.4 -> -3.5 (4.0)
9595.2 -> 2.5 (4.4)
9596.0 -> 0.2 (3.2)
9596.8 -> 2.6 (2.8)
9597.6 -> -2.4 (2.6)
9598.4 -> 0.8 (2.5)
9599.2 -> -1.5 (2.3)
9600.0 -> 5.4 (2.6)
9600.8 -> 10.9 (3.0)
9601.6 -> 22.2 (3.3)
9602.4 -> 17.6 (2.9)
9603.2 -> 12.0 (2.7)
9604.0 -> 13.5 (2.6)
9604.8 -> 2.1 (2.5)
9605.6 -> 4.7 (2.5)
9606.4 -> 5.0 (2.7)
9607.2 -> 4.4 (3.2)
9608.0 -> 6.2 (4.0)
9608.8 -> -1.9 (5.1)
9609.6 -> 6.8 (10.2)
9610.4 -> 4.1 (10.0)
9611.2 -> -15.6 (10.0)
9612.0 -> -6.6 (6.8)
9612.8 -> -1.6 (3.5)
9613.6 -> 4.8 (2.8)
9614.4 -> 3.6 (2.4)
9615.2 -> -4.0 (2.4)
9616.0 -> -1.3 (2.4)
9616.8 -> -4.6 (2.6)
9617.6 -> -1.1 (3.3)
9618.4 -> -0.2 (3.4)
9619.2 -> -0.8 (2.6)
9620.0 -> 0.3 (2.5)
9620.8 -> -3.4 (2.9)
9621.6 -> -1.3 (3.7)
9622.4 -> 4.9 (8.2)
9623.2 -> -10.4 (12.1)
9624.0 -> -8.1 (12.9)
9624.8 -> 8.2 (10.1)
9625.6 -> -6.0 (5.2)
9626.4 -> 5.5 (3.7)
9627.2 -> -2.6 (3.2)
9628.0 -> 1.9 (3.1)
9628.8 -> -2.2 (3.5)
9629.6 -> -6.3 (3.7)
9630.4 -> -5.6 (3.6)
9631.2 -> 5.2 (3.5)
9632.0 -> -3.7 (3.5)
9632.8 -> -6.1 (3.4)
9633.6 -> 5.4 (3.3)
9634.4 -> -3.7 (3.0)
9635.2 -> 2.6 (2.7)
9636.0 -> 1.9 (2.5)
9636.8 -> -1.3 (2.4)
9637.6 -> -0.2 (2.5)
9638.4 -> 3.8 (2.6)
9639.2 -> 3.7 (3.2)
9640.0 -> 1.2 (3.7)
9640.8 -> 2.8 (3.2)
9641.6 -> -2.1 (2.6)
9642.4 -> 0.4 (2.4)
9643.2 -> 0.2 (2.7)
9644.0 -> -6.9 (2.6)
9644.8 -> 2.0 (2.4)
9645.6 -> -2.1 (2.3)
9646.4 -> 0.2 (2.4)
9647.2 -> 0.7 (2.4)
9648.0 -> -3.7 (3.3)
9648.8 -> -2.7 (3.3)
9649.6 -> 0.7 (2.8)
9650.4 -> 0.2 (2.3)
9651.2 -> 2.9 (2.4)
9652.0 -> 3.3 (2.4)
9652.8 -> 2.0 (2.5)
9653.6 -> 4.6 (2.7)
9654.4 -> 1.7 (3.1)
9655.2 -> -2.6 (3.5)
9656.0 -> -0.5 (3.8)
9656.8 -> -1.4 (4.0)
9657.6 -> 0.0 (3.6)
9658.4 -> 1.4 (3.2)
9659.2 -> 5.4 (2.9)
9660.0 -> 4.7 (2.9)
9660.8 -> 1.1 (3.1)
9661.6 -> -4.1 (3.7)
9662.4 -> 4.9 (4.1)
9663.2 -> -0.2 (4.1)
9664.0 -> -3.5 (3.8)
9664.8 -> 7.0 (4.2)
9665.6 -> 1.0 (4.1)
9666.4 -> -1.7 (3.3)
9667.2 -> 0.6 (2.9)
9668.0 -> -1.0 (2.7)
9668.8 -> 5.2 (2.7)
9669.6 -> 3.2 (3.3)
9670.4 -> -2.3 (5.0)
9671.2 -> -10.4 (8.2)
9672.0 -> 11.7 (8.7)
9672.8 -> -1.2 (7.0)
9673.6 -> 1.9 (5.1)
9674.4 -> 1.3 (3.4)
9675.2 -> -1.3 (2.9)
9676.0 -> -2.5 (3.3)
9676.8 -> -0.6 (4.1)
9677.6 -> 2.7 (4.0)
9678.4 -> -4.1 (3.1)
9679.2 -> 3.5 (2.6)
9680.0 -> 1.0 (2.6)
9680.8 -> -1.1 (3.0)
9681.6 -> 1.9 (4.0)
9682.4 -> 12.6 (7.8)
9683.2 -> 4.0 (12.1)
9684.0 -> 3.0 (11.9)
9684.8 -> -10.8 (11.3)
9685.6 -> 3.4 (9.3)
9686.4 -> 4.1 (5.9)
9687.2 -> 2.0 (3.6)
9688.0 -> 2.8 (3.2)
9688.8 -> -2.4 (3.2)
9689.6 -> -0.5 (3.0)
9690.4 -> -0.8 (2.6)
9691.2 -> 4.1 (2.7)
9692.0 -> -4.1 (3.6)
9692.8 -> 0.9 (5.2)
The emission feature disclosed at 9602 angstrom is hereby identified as H-beta 4861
